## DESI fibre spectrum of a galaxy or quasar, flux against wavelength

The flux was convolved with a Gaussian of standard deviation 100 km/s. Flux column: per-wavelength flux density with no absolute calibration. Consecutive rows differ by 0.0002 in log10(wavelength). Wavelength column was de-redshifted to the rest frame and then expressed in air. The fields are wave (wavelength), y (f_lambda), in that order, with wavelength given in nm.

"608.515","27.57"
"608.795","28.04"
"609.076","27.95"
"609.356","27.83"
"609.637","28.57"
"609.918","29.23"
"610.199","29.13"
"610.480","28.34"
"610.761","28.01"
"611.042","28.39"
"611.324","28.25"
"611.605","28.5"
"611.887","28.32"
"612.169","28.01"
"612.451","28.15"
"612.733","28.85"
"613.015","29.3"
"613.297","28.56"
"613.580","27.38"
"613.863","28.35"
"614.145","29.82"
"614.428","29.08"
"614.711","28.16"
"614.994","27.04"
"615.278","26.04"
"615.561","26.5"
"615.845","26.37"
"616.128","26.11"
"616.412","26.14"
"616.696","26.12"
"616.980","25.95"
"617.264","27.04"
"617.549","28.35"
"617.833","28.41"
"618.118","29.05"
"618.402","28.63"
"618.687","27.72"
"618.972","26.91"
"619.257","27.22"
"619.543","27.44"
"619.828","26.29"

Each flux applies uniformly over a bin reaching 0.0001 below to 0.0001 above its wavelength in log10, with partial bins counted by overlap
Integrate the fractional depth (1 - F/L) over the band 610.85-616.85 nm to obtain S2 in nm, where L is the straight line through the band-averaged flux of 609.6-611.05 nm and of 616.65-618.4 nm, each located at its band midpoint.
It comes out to 0.08 nm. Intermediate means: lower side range 28.6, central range 27.8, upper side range 27.7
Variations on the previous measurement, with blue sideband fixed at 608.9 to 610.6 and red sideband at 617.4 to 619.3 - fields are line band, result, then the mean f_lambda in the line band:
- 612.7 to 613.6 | -0.01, 28.6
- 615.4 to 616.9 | 0.10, 26.2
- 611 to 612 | 0.00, 28.4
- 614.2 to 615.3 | 0.01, 27.9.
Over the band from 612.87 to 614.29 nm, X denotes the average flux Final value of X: 28.7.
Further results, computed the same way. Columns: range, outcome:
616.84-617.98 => 27.4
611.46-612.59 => 28.2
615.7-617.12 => 26.1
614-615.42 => 28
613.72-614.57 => 29.1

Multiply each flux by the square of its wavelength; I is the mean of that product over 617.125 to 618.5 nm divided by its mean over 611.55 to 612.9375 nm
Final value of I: 1.01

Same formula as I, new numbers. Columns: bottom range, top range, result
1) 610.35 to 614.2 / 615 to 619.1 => 0.97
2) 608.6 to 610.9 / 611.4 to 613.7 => 1.01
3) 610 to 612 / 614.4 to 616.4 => 0.96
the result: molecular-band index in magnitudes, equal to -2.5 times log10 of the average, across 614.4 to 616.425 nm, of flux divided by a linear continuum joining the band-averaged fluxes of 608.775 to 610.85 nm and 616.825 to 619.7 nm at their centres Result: 0.04 mag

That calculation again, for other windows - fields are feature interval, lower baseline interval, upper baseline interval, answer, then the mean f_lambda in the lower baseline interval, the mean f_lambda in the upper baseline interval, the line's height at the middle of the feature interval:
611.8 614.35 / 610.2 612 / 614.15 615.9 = -0.03 mag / 28.4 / 27.4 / 27.9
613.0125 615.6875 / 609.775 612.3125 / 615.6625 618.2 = -0.01 mag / 28.5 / 27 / 27.6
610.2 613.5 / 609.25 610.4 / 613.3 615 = 0.00 mag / 28.7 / 28.4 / 28.6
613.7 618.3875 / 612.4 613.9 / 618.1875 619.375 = 0.02 mag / 28.5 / 27.7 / 28.1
